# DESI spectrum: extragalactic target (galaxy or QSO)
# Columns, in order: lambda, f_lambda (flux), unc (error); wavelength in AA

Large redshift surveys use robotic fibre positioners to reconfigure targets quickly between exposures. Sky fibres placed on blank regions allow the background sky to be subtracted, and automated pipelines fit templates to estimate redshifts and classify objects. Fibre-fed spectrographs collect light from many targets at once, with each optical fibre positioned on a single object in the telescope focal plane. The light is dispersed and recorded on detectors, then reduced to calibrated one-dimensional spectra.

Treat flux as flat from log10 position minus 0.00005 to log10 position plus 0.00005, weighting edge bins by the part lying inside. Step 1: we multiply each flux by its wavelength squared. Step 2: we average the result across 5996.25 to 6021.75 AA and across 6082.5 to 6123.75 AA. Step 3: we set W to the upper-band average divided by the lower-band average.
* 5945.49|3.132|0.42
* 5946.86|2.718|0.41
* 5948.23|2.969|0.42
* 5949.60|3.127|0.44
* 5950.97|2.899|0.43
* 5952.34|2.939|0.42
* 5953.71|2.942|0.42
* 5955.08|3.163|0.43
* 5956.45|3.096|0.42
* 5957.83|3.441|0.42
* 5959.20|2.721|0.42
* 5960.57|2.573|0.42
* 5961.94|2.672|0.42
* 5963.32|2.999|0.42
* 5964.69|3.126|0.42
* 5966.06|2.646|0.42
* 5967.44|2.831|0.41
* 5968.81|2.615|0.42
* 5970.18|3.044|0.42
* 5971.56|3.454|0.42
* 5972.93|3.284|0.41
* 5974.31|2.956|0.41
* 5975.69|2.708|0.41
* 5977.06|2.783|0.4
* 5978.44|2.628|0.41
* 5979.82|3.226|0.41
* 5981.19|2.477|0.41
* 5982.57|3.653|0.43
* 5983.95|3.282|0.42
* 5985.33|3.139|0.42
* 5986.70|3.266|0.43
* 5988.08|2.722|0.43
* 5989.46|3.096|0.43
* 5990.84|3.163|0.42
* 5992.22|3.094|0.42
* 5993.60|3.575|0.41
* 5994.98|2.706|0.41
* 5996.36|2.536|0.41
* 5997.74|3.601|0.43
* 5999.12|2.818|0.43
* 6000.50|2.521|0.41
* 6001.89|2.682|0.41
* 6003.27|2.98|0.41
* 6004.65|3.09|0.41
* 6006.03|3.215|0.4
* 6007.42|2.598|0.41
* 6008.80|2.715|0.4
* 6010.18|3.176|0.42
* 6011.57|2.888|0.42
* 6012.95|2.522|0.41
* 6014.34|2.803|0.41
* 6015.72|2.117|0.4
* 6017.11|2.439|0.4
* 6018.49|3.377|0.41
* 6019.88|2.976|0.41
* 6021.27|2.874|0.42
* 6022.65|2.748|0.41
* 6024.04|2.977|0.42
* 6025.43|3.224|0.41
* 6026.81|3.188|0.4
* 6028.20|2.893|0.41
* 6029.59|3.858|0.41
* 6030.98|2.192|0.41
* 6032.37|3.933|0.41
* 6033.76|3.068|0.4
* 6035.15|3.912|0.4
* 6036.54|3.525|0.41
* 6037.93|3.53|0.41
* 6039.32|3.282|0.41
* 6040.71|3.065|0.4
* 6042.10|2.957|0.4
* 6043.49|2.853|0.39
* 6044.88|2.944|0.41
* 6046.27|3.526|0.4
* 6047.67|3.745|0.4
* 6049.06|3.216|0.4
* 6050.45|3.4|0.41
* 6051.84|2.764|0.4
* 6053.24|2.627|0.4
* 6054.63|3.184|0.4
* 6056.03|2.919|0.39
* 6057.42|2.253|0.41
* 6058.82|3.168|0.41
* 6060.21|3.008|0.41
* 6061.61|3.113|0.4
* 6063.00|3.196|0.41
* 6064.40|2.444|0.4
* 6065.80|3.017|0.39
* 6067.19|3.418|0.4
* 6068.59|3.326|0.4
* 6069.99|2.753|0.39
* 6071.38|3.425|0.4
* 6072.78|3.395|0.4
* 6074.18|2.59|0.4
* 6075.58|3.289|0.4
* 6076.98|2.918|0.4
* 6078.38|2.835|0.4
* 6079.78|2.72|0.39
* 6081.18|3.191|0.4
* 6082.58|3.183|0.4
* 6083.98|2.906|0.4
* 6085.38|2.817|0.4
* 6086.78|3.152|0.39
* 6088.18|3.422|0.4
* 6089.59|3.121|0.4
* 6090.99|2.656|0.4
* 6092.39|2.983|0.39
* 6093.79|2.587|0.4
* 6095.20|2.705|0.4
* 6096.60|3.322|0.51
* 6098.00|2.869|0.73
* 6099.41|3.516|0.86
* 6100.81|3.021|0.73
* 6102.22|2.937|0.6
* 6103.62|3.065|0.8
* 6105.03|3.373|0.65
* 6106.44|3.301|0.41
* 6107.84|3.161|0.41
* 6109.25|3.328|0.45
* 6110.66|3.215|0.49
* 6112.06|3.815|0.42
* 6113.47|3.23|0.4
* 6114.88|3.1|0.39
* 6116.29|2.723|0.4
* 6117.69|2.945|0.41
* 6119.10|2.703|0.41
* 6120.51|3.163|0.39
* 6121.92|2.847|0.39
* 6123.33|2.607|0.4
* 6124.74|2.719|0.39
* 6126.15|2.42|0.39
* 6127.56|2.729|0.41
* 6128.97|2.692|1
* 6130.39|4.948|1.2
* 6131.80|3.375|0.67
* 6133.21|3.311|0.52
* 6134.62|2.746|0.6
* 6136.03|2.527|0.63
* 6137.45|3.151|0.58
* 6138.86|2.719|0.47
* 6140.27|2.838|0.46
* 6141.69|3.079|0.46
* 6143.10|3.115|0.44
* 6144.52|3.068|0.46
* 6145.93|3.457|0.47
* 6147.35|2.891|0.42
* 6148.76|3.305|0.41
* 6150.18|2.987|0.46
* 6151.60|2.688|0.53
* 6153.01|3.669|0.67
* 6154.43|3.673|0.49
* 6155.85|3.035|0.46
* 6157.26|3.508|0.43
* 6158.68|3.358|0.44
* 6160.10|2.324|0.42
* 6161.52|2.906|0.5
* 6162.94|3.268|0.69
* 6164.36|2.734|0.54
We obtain 1.11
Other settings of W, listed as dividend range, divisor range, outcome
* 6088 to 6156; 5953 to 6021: 1.09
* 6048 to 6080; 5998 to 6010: 1.07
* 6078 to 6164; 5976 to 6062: 1.05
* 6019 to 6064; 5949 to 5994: 1.06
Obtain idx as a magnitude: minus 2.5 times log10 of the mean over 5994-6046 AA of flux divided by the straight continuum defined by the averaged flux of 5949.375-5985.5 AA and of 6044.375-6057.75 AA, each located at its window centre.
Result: 0.014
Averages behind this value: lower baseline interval 2.97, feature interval 3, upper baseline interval 3.08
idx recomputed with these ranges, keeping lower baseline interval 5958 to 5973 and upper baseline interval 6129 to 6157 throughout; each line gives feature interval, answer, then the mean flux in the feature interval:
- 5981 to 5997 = -0.048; 3.08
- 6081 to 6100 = 0.028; 3.02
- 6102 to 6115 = -0.048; 3.27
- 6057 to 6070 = 0.023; 3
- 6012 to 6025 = 0.083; 2.77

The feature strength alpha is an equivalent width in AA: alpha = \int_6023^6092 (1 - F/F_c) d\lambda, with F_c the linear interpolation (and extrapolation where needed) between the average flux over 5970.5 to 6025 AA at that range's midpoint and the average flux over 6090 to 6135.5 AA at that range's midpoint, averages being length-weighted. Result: -2.2 AA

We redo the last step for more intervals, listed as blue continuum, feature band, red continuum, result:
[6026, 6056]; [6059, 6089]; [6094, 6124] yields 0.9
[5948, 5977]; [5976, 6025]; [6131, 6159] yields 1.1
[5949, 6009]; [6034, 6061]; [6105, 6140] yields -1.2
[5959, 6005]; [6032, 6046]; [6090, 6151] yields -1.4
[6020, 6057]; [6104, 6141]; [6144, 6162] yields 1.0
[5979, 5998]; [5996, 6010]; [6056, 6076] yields 0.9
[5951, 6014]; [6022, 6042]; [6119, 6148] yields -1.7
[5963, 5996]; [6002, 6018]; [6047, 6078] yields 1.3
